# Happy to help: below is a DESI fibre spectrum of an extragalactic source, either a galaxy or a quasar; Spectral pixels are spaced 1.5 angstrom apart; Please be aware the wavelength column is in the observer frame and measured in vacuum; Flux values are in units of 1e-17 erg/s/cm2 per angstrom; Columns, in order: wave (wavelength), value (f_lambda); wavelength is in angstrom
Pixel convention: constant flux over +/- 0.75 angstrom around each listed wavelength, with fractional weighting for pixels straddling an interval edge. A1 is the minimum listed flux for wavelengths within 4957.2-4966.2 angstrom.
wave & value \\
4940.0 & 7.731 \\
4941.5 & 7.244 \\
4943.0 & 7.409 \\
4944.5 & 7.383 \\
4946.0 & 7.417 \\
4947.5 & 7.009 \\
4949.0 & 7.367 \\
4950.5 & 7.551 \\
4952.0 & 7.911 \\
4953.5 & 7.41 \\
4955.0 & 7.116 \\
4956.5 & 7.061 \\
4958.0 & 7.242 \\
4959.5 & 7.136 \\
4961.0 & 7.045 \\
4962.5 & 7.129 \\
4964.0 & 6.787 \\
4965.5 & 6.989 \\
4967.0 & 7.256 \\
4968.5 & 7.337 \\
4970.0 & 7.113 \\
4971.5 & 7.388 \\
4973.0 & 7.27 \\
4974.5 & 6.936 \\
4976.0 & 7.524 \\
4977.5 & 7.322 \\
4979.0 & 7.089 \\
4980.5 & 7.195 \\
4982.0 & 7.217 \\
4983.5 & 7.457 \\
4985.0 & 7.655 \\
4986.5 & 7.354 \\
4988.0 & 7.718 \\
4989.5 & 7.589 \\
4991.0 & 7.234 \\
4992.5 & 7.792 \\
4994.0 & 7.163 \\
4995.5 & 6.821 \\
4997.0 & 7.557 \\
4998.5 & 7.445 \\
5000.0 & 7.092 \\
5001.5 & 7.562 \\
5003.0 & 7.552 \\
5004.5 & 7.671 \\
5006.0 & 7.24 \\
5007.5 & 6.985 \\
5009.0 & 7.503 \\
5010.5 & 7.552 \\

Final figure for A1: 6.787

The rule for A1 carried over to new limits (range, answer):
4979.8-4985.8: 7.195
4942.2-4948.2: 7.009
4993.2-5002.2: 6.821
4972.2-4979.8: 6.936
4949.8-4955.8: 7.116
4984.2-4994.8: 7.163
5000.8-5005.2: 7.552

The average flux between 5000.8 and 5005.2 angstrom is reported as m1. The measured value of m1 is 7.59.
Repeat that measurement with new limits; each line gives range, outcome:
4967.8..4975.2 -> 7.21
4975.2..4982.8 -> 7.27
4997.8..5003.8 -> 7.41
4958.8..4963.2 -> 7.1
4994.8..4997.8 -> 7.2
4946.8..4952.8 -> 7.46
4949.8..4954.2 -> 7.63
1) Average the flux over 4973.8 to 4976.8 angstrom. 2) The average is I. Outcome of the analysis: 7.24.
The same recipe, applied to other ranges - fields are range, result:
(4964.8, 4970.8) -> 7.18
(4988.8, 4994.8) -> 7.44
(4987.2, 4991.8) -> 7.51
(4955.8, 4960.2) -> 7.15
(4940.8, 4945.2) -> 7.35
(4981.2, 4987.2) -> 7.42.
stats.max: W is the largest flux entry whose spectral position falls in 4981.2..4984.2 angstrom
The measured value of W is 7.457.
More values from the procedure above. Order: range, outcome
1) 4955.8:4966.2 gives 7.242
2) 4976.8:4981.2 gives 7.322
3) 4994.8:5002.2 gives 7.562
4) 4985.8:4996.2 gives 7.792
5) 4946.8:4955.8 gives 7.911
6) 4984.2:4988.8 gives 7.718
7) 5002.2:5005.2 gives 7.671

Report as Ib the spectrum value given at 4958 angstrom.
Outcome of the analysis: 7.242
